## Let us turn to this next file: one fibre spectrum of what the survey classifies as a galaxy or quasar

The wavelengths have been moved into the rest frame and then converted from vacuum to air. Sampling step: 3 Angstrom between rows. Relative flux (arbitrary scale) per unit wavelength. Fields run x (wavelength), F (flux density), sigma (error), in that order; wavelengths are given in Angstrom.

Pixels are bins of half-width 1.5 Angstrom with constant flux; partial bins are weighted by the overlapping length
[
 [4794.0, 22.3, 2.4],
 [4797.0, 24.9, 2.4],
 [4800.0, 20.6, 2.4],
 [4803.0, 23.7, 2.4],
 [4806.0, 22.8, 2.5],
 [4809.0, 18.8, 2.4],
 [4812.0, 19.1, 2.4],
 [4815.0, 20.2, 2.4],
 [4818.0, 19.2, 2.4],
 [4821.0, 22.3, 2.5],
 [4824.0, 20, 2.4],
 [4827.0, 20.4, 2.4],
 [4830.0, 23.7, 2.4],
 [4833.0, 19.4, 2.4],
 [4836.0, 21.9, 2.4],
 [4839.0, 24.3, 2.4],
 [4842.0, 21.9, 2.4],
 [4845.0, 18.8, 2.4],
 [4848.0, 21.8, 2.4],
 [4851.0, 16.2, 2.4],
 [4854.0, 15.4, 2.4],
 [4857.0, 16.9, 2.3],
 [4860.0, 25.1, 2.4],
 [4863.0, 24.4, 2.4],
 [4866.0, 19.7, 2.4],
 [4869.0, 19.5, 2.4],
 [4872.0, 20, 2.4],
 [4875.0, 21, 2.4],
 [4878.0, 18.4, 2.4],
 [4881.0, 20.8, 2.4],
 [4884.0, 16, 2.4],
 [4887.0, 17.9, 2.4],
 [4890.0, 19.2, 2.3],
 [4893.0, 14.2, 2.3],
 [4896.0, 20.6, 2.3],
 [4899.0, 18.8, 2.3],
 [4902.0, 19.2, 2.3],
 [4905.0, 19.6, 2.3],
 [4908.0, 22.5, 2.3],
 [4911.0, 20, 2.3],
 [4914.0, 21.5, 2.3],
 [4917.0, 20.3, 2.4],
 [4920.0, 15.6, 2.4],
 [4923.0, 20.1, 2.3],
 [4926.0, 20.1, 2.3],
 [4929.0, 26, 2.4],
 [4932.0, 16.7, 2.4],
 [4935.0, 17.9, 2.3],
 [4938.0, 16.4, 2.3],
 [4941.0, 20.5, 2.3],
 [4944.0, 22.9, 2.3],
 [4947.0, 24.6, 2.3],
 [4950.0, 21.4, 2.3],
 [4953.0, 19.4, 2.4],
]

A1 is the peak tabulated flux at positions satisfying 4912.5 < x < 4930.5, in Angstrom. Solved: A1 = 26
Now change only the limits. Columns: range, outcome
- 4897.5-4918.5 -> 22.5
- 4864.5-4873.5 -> 20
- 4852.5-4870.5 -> 25.1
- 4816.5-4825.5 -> 22.3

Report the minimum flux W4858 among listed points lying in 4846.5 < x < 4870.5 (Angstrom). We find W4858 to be 15.4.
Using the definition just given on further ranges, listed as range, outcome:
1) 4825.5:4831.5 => 20.4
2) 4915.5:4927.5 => 15.6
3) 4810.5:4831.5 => 19.1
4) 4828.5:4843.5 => 19.4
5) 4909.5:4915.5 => 20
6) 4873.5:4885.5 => 16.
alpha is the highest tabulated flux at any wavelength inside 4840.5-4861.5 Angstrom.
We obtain 25.1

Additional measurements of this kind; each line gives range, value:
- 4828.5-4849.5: 24.3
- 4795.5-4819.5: 24.9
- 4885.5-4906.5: 20.6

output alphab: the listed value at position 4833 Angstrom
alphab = 19.4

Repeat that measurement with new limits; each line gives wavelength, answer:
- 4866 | 19.7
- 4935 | 17.9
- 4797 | 24.9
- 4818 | 19.2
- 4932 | 16.7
